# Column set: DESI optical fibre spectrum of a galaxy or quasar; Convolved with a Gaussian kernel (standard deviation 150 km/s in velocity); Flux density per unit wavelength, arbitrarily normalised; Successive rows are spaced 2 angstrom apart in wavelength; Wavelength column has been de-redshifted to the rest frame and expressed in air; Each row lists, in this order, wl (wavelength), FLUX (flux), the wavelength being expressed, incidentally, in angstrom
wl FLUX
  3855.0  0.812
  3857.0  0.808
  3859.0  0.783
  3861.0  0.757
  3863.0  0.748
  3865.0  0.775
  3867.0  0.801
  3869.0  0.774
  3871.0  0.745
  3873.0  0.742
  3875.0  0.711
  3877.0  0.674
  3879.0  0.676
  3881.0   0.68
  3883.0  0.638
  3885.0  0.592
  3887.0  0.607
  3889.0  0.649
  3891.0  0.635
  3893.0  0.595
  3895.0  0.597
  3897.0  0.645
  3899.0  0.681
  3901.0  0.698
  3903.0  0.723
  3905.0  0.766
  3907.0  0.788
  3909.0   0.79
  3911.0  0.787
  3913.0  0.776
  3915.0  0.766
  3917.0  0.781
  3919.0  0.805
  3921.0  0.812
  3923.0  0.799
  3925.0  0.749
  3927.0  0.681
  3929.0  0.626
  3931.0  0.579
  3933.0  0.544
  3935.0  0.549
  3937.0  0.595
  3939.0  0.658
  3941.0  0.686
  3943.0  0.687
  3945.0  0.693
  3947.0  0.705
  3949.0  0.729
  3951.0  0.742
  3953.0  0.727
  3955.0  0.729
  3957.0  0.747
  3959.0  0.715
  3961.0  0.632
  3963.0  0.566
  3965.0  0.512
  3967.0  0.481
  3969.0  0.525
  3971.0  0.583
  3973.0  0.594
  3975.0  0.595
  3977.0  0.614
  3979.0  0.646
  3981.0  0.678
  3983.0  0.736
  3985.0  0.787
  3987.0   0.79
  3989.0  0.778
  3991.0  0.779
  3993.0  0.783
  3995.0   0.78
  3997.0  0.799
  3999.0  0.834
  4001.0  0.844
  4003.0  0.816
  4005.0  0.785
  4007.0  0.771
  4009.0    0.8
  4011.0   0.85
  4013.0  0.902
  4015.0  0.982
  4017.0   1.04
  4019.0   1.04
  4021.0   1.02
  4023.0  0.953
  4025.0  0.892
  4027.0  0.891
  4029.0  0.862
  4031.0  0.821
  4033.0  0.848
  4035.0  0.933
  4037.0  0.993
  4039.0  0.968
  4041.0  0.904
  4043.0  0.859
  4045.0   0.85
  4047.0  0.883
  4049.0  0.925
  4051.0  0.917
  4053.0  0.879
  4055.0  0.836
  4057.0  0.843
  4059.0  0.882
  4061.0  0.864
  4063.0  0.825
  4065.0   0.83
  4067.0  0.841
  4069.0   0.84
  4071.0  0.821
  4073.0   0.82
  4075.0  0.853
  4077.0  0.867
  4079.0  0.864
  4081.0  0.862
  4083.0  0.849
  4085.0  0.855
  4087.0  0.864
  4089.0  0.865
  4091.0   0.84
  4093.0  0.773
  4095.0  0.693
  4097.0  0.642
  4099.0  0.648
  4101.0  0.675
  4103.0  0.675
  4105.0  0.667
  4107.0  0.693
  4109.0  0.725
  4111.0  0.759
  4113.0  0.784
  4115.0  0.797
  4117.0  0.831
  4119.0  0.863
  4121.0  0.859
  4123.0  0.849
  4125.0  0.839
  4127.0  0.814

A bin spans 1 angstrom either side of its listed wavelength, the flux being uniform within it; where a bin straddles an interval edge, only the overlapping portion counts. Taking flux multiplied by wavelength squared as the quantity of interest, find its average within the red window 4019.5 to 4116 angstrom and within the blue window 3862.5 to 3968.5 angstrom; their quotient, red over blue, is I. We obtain 1.3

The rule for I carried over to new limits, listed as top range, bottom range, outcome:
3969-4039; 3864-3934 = 1.22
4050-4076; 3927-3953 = 1.38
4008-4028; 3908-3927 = 1.26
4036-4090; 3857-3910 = 1.35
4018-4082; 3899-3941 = 1.33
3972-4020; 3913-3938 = 1.19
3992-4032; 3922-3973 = 1.39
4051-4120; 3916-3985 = 1.29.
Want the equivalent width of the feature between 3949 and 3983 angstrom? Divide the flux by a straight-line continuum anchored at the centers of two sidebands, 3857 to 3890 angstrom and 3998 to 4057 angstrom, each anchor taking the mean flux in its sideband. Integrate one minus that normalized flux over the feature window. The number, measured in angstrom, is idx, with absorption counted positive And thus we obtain 7.6 angstrom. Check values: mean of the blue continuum 0.712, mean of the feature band 0.636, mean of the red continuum 0.892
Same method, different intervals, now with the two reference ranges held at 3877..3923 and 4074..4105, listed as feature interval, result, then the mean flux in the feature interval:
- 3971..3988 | 1.5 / 0.674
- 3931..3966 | 3.3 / 0.657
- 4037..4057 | -3.3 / 0.894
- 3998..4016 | -2.2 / 0.843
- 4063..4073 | -0.7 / 0.831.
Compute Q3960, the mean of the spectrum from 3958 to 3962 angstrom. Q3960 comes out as 0.673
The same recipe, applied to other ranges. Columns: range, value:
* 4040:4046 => 0.871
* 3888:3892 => 0.642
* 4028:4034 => 0.844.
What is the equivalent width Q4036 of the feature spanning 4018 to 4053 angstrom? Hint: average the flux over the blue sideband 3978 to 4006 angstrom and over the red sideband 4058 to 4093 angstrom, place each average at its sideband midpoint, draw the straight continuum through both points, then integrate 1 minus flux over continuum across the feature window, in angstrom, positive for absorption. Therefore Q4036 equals -4.4 angstrom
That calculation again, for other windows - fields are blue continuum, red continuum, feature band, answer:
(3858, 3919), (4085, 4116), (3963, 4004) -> 1.9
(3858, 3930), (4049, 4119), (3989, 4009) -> -0.8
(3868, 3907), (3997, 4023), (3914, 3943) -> 2.3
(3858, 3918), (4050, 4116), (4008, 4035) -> -5.0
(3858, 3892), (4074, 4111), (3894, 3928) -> -1.3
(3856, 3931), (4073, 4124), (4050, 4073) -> -2.3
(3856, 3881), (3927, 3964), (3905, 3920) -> -1.8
